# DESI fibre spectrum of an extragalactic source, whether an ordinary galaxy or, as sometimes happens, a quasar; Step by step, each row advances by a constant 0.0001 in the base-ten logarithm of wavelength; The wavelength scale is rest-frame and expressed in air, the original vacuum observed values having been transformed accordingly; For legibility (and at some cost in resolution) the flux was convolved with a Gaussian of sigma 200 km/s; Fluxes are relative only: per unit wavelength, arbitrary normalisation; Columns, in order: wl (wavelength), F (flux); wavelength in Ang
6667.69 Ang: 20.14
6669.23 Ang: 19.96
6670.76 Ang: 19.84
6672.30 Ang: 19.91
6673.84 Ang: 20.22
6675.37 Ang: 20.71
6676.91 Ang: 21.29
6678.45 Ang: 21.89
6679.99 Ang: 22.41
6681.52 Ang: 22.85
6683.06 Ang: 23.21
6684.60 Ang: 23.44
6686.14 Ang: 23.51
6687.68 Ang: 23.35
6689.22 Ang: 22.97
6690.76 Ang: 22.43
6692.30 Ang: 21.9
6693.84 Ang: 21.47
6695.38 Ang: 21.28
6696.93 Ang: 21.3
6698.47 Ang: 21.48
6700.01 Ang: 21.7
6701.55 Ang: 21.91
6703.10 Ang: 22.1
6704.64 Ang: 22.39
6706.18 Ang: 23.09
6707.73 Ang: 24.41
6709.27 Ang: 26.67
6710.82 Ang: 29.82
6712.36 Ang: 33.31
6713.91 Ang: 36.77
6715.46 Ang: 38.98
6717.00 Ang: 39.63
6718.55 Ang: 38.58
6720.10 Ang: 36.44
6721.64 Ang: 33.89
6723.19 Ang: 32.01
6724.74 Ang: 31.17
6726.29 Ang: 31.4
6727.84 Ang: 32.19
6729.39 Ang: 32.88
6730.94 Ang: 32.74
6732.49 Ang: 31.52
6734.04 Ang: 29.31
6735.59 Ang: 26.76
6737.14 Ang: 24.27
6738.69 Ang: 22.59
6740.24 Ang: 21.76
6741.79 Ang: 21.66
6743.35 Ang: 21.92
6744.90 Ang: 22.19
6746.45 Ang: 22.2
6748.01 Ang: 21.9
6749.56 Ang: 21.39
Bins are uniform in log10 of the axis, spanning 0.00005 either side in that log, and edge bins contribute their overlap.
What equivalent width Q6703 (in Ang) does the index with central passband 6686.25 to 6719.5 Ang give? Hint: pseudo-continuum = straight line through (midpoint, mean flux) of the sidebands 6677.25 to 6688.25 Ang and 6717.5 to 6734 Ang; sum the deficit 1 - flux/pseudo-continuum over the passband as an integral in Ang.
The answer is 1.8 Ang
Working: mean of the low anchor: 22.9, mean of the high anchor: 33.2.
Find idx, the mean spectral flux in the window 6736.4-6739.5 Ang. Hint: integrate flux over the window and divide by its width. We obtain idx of 23.4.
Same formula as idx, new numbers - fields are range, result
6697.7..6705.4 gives 21.9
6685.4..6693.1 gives 22.8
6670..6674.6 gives 20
